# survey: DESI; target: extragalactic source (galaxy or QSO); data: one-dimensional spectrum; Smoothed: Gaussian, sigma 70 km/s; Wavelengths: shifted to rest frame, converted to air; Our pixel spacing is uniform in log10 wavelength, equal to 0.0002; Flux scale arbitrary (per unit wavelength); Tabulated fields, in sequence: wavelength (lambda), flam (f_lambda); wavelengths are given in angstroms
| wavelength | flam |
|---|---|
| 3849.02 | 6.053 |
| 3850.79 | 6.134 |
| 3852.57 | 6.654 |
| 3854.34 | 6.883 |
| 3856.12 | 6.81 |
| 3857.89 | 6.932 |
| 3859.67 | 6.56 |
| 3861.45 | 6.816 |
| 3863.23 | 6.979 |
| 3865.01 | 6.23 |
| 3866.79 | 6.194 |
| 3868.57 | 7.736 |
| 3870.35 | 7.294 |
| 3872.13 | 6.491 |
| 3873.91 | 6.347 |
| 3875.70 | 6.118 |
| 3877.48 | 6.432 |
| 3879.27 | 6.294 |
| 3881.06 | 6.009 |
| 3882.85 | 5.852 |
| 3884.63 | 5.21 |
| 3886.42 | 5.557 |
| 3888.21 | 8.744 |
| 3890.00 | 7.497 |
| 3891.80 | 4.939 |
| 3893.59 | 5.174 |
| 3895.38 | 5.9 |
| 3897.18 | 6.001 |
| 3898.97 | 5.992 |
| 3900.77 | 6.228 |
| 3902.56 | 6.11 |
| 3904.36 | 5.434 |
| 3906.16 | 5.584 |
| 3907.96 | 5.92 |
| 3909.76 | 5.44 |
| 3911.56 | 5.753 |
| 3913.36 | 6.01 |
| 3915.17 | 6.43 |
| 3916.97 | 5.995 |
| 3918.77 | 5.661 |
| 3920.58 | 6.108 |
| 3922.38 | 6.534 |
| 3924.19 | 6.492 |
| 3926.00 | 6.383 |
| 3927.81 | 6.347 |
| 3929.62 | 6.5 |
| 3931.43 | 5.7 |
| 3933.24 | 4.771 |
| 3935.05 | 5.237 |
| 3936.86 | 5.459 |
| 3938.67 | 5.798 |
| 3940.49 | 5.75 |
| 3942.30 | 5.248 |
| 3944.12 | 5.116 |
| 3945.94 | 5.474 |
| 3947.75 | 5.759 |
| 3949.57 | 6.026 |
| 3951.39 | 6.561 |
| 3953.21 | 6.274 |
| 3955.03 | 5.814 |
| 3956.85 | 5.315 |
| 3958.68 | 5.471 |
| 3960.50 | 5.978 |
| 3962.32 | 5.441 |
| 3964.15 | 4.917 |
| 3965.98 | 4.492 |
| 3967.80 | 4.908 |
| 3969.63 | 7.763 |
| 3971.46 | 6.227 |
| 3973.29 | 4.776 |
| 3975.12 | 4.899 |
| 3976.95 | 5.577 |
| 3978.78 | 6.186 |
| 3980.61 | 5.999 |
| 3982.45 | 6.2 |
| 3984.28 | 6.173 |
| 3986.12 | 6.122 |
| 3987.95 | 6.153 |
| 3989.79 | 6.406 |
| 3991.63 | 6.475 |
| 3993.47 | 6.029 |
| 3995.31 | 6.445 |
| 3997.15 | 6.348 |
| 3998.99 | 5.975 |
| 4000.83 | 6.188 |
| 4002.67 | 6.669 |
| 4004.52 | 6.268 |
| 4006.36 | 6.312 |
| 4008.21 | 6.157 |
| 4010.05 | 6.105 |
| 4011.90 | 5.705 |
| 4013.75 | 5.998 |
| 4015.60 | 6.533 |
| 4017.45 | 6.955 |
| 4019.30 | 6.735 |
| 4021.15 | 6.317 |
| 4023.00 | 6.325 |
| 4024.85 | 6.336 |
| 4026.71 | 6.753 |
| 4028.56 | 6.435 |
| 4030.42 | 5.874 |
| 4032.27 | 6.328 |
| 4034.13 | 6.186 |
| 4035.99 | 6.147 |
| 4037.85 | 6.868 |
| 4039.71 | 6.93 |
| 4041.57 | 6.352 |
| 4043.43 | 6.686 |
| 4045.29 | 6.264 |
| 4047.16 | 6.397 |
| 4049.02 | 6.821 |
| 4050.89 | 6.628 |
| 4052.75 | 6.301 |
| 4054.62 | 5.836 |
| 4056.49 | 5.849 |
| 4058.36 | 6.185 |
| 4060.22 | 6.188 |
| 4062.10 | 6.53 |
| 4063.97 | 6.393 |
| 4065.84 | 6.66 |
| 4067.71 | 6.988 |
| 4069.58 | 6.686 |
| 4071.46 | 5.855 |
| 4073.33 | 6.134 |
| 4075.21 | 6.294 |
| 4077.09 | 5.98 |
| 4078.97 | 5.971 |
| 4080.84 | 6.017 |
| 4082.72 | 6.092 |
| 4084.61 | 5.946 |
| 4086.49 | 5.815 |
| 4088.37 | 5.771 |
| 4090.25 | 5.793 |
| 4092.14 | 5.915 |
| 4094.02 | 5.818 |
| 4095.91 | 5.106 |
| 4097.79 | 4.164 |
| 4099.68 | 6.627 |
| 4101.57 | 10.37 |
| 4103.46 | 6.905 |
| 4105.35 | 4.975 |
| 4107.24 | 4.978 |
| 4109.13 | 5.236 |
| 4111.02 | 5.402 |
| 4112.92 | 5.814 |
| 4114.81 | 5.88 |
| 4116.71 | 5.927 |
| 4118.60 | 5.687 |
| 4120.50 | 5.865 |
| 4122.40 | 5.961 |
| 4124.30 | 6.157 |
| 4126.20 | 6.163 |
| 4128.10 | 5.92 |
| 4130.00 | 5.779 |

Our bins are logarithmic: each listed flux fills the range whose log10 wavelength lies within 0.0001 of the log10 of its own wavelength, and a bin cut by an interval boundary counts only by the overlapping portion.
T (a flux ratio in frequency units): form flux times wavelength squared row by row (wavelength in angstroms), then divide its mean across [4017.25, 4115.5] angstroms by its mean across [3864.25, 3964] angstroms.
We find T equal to 1.1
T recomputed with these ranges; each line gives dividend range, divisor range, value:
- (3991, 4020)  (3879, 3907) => 1.11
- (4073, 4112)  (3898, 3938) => 1.10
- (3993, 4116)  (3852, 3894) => 1.05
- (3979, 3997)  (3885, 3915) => 1.08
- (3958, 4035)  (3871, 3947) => 1.07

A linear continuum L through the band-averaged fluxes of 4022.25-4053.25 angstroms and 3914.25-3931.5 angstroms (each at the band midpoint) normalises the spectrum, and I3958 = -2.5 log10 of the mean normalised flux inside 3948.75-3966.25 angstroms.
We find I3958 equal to 0.115 mag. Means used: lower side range 6.24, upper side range 6.45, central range 5.67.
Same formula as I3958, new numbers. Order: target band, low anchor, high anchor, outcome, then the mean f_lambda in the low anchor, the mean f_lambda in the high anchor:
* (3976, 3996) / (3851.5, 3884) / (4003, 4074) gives 0.05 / 6.58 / 6.37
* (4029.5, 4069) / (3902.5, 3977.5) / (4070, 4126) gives -0.09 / 5.74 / 5.96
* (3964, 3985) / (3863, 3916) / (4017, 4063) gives 0.11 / 6.19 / 6.4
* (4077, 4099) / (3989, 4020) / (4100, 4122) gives 0.08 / 6.31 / 6.1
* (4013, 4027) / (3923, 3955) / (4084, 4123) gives -0.11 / 5.82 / 5.9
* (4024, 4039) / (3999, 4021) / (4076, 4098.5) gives -0.04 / 6.31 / 5.72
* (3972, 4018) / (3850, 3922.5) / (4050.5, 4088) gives 0.02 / 6.26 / 6.2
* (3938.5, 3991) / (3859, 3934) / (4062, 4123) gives 0.07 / 6.18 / 6.04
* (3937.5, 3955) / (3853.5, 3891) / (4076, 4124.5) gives 0.11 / 6.61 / 5.93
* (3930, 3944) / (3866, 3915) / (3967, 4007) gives 0.13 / 6.16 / 6.1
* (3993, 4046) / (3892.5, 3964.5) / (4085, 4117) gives -0.09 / 5.81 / 5.91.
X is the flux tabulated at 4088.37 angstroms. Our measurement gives 5.771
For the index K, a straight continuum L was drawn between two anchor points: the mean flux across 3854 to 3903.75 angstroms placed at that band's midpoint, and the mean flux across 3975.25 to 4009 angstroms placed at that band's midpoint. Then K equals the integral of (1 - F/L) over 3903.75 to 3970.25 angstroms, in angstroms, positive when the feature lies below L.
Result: 5.4 angstroms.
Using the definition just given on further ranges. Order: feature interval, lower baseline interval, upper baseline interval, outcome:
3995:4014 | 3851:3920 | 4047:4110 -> 0.00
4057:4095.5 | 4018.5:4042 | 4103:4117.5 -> -1.17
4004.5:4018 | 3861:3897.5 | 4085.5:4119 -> -0.31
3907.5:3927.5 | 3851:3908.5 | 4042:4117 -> 0.71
